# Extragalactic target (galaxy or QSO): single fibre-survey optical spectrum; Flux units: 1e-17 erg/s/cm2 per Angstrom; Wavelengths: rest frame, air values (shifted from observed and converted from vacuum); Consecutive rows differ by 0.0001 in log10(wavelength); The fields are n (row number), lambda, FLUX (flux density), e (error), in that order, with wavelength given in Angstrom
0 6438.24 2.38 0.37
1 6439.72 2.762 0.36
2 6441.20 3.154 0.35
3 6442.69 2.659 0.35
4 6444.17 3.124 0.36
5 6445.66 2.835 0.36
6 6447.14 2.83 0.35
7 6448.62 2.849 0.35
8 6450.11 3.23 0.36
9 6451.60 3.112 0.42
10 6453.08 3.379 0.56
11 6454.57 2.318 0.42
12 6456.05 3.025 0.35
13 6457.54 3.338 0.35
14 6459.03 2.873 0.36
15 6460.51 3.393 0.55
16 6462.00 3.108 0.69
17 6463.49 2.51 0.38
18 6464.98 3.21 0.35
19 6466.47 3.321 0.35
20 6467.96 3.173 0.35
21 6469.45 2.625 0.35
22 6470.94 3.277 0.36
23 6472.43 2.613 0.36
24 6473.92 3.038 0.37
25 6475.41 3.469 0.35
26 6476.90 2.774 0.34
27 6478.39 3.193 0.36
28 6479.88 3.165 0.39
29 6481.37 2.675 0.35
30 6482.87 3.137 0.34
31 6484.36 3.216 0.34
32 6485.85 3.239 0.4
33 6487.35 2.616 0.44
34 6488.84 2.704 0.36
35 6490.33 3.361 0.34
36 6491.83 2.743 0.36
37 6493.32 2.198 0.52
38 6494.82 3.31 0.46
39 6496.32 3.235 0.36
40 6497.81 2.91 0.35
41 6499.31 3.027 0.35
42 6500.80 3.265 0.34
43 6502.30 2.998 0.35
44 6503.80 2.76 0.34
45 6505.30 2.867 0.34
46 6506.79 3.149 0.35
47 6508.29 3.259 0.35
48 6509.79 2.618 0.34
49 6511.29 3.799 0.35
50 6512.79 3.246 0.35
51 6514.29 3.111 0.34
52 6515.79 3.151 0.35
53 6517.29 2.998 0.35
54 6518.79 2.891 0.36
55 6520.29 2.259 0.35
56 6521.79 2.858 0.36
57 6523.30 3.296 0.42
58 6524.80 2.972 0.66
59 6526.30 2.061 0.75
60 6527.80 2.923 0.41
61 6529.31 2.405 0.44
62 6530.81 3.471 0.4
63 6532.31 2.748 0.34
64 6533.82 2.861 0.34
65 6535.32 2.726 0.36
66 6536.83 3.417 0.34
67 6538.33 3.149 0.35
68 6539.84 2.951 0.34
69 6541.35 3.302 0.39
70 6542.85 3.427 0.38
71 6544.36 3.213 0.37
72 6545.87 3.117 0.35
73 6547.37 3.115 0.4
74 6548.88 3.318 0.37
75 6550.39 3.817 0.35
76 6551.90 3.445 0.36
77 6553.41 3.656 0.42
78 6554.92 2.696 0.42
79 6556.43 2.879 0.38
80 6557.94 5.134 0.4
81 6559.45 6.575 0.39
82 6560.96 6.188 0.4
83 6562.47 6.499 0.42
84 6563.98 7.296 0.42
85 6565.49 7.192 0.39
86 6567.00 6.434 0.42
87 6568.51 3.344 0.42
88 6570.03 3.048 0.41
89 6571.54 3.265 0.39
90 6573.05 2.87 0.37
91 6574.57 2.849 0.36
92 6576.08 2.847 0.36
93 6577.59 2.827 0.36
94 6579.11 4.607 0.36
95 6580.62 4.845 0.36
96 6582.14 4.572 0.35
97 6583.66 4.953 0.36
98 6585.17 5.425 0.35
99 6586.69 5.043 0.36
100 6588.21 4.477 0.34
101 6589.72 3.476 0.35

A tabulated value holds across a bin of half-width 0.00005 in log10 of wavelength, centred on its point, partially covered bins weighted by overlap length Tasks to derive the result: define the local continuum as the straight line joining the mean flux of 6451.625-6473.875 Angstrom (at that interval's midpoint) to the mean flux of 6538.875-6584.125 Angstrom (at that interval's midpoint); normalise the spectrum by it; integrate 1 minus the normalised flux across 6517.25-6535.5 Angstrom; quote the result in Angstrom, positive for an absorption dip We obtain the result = 4.57 Angstrom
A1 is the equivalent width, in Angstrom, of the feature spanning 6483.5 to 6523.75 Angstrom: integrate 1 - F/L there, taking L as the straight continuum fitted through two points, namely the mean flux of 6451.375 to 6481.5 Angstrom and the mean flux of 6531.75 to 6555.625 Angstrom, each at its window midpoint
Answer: 1.4 Angstrom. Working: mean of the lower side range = 3.03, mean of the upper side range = 3.19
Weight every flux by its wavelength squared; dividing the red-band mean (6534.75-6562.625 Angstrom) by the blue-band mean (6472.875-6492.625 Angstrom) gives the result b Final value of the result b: 1.28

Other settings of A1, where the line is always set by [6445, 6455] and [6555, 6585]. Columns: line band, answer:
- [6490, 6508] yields 3.2 Angstrom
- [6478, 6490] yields 1.5 Angstrom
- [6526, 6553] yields 7.0 Angstrom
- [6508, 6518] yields 1.7 Angstrom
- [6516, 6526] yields 2.7 Angstrom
